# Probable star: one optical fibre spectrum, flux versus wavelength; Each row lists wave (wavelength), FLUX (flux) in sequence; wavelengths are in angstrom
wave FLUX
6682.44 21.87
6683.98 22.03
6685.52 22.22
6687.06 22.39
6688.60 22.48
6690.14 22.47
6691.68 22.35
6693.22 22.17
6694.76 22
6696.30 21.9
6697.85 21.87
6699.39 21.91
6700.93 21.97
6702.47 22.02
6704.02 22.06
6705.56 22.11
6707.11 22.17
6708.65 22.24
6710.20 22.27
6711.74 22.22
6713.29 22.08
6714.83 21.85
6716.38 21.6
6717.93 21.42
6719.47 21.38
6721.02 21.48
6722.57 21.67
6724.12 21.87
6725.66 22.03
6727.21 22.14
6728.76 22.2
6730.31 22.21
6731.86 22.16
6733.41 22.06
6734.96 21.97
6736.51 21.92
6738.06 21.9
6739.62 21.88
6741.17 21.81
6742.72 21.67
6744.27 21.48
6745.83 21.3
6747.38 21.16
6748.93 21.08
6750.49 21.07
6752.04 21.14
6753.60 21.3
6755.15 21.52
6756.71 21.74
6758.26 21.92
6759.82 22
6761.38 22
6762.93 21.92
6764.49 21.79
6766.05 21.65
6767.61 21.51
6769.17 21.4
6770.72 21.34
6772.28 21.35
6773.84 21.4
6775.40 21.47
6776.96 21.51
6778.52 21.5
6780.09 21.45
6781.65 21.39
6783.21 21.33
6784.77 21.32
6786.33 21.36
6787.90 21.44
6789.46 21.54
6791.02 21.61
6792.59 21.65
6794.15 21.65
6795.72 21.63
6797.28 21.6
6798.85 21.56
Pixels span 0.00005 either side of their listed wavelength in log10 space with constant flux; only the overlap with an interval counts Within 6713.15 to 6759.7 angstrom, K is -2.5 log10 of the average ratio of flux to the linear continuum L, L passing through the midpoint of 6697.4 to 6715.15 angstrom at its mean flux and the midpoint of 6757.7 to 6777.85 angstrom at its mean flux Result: 0.008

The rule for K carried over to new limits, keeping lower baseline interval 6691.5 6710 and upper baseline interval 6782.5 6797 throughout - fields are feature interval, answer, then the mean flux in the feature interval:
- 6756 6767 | -0.01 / 21.9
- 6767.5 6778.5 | 0.01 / 21.4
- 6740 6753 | 0.02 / 21.4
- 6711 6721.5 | 0.01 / 21.7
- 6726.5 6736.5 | -0.01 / 22.1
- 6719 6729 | 0.00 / 21.8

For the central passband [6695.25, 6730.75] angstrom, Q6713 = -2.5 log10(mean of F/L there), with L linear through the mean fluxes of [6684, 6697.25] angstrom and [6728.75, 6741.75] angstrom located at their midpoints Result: 0.008 mag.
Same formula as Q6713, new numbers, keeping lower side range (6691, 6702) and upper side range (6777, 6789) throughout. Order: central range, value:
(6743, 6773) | 0.00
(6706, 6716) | -0.01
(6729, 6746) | -0.01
